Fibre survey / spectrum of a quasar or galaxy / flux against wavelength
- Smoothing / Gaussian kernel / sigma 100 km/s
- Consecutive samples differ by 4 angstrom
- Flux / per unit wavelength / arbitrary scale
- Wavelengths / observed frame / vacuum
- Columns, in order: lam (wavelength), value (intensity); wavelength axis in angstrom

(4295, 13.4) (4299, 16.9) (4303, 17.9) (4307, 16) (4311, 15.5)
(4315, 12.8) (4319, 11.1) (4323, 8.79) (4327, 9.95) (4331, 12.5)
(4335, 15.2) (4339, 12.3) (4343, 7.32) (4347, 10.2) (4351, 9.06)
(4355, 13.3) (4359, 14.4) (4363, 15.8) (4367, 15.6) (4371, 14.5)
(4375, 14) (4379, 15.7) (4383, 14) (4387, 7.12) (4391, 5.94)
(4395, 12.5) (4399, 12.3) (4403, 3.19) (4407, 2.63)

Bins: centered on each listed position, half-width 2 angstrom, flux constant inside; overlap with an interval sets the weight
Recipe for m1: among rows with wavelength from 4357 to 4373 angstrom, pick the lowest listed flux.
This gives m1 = 14.4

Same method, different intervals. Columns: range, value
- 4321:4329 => 8.79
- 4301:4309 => 16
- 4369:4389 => 7.12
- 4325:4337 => 9.95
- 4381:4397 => 5.94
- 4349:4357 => 9.06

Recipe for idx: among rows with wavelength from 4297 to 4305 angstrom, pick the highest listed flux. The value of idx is 17.9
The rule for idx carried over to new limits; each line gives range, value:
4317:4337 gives 15.2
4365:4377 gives 15.6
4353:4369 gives 15.8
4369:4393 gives 15.7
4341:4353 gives 10.2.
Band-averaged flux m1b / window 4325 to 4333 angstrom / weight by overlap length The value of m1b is 11.2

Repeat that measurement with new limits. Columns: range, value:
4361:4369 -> 15.7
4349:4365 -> 13.1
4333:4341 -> 13.8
